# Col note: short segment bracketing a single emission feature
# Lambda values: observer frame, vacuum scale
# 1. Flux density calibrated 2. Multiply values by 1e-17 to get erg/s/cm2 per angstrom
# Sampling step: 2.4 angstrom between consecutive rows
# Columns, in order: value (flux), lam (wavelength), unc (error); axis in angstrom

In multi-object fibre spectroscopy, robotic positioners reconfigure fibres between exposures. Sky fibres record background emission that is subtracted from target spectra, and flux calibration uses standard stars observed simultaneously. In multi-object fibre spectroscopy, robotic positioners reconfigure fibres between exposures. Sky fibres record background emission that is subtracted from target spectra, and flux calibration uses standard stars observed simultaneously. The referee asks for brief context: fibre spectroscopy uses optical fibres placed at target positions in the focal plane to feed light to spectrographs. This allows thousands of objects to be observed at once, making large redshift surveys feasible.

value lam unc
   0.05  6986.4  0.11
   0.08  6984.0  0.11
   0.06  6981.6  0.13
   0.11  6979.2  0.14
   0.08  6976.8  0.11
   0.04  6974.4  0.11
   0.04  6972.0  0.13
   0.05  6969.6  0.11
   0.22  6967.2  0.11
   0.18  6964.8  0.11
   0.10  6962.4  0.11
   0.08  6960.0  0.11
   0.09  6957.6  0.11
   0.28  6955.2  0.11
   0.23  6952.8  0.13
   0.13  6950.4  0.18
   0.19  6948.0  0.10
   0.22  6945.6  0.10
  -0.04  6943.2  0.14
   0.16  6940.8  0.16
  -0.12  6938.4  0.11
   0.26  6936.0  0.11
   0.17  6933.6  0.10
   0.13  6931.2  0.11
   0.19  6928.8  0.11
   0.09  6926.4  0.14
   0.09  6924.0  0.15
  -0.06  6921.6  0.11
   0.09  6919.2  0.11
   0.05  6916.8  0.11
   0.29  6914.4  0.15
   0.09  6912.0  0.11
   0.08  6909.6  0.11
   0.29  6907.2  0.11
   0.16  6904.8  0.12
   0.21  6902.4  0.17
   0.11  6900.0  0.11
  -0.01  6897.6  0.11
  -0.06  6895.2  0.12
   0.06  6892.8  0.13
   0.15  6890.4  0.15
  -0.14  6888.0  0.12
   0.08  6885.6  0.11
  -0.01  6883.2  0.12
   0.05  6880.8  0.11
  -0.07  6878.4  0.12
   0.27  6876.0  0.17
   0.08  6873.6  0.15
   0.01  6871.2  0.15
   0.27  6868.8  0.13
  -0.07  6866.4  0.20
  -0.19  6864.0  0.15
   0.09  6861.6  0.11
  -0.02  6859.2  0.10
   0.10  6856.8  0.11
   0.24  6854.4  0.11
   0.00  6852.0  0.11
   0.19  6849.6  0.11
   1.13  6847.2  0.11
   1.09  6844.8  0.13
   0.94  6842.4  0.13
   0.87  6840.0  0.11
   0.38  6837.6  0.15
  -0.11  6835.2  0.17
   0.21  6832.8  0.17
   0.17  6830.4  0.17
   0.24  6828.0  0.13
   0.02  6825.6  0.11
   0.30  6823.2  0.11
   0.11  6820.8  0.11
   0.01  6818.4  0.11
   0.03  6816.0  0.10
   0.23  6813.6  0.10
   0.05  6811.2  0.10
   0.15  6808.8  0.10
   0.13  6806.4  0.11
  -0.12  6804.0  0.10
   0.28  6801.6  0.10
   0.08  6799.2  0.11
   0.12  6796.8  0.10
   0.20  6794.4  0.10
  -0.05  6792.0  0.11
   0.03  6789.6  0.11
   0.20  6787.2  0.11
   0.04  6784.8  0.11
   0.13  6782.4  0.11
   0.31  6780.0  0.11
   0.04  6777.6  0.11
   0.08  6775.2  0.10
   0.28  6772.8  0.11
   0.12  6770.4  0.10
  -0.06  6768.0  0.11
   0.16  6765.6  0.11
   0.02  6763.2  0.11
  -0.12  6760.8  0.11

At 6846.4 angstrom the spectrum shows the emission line [O II]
